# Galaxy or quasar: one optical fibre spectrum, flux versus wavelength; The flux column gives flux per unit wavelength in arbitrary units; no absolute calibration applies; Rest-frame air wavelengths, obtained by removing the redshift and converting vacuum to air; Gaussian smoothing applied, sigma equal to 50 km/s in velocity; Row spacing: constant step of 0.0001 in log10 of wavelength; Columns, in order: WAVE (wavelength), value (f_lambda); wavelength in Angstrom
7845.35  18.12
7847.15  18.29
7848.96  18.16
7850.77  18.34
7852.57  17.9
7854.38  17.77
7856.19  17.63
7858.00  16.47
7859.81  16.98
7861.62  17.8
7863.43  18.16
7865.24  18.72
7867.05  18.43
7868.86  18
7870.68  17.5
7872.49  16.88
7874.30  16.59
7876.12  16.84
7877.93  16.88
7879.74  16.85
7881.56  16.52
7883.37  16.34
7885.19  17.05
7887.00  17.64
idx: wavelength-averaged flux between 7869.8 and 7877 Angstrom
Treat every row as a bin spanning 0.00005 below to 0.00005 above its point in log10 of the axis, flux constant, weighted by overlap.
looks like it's 16.9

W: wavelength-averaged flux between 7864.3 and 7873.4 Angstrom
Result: 17.9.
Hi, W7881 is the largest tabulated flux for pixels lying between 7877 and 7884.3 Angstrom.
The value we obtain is 16.88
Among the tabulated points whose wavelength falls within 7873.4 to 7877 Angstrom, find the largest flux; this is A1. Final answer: 16.84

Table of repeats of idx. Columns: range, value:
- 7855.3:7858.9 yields 17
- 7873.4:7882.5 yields 16.7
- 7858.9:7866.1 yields 17.9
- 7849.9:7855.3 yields 18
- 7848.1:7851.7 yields 18.3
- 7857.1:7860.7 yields 16.7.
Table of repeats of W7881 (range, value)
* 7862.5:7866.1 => 18.72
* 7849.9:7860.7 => 18.34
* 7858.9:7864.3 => 18.16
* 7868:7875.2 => 18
